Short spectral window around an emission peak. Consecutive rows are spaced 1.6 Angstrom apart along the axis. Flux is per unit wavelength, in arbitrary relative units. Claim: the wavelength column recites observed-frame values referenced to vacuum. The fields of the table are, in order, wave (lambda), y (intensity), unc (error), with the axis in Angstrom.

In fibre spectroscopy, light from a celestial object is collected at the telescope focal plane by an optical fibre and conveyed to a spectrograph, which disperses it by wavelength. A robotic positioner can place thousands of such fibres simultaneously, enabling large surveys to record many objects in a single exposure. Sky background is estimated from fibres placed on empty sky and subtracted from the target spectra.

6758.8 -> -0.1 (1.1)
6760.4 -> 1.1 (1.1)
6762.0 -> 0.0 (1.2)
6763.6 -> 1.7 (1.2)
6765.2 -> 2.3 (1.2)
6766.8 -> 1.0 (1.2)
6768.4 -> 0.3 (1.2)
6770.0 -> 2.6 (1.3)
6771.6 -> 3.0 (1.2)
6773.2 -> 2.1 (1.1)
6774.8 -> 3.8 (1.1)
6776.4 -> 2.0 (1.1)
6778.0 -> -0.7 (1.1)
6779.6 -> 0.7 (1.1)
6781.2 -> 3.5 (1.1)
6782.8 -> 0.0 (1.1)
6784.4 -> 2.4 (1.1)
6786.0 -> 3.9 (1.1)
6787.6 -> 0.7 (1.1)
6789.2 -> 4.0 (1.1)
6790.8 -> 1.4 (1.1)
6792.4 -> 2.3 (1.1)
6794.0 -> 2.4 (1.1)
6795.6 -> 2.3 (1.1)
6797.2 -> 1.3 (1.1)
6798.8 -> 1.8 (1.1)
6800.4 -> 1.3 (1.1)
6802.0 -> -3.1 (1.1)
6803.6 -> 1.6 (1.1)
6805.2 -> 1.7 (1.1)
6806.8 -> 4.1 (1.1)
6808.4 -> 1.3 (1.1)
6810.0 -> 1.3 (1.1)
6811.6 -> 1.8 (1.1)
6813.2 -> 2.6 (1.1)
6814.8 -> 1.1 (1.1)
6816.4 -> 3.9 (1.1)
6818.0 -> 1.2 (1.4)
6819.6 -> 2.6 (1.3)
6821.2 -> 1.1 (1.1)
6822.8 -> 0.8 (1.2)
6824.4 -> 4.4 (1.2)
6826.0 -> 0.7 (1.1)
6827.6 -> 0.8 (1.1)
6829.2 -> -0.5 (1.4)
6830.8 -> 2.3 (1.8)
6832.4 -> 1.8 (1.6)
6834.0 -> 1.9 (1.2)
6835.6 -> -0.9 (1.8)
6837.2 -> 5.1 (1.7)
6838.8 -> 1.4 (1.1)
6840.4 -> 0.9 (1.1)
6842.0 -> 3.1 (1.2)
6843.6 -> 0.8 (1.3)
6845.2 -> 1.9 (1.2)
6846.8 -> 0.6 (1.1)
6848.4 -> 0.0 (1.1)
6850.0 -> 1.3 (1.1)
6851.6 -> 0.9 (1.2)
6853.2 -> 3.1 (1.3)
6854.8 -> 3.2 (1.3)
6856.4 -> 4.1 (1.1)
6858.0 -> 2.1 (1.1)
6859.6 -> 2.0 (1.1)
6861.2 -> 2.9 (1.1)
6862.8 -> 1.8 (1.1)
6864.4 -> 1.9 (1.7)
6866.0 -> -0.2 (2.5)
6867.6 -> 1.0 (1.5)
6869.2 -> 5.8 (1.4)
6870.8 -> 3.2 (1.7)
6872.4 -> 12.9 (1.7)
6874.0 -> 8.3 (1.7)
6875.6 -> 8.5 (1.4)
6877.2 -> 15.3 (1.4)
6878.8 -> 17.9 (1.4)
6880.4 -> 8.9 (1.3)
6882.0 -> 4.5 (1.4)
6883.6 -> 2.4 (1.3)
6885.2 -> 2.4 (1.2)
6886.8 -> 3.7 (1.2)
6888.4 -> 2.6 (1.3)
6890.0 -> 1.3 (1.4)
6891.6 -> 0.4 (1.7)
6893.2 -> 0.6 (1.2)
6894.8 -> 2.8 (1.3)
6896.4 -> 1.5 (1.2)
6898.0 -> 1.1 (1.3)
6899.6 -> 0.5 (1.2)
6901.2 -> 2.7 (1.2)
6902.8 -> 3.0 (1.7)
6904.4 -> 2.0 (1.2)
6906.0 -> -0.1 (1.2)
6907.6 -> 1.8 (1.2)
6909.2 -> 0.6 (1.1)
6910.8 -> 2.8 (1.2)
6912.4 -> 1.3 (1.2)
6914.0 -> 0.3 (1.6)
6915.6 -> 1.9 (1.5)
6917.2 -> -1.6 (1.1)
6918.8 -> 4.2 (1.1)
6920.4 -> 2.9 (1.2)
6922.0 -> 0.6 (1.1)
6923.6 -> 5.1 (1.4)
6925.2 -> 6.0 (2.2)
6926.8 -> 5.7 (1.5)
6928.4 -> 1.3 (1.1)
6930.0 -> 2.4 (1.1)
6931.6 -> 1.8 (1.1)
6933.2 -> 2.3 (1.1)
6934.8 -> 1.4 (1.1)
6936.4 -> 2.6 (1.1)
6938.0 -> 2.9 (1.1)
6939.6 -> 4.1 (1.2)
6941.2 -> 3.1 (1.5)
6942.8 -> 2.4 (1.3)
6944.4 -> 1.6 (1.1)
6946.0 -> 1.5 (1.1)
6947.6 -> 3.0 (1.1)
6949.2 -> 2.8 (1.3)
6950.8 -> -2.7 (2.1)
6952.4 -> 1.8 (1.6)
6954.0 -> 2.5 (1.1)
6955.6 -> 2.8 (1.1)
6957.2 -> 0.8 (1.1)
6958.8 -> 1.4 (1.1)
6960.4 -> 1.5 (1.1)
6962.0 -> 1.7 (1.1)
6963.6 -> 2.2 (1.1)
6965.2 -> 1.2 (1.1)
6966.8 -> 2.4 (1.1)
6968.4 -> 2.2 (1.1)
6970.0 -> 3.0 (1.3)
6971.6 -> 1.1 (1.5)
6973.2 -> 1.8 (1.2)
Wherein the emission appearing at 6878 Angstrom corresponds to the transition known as [O II] 3727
